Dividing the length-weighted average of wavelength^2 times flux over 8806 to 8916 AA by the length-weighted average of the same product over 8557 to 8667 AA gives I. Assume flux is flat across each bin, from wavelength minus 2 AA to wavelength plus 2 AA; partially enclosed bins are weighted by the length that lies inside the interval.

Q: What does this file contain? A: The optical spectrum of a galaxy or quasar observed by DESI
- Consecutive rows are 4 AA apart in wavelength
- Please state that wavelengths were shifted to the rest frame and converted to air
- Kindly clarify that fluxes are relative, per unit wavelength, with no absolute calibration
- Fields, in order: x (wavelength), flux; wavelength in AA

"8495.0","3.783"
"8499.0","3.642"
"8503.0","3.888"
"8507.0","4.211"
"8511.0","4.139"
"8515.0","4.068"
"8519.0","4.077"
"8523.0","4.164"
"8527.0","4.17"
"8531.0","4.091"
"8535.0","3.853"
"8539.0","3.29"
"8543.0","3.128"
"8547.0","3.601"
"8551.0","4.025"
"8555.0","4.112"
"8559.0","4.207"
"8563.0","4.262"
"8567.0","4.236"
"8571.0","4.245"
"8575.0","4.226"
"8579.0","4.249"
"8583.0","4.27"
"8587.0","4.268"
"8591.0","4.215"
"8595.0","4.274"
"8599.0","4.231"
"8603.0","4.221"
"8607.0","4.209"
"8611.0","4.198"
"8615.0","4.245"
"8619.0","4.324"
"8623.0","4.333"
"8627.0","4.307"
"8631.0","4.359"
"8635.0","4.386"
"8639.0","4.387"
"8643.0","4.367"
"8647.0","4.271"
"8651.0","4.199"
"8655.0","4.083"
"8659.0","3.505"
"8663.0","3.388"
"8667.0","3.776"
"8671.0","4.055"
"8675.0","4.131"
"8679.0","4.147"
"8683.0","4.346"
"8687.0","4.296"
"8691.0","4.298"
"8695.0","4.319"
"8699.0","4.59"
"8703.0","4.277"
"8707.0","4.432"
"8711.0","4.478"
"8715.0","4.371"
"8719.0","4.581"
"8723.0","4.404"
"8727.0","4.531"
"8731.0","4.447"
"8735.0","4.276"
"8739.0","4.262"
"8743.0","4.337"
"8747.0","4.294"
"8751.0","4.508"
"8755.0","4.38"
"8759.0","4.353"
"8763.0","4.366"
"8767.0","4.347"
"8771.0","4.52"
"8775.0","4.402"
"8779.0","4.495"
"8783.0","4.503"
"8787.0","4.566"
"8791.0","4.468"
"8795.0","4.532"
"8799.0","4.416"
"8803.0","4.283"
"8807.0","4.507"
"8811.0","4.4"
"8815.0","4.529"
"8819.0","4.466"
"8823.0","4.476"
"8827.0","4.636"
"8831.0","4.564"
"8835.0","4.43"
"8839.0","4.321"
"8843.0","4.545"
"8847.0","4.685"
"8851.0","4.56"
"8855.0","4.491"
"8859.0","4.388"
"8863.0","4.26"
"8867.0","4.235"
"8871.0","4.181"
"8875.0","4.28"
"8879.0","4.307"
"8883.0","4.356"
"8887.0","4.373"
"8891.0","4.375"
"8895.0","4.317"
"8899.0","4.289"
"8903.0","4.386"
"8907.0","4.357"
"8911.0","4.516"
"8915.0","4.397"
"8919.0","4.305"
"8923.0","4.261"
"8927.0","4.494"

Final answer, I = 1.11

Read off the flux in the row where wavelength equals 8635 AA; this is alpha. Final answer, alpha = 4.386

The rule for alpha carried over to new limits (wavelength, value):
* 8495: 3.783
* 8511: 4.139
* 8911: 4.516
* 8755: 4.38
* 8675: 4.131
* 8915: 4.397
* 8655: 4.083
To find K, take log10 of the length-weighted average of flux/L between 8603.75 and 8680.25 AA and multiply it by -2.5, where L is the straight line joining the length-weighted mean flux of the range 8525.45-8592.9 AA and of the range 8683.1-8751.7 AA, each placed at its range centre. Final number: 0.02 mag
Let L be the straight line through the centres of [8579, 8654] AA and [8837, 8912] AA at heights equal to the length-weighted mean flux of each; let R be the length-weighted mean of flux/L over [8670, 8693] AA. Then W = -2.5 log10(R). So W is 0.02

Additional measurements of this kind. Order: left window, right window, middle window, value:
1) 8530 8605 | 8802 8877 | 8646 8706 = 0.02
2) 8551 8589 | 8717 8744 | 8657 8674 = 0.17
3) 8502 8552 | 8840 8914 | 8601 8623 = -0.06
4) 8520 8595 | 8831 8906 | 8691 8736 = -0.05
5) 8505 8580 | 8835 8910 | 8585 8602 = -0.05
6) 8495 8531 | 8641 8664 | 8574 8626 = -0.06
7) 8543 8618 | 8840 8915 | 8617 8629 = -0.03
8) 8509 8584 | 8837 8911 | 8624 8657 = -0.05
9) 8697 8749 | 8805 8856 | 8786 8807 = 0.01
